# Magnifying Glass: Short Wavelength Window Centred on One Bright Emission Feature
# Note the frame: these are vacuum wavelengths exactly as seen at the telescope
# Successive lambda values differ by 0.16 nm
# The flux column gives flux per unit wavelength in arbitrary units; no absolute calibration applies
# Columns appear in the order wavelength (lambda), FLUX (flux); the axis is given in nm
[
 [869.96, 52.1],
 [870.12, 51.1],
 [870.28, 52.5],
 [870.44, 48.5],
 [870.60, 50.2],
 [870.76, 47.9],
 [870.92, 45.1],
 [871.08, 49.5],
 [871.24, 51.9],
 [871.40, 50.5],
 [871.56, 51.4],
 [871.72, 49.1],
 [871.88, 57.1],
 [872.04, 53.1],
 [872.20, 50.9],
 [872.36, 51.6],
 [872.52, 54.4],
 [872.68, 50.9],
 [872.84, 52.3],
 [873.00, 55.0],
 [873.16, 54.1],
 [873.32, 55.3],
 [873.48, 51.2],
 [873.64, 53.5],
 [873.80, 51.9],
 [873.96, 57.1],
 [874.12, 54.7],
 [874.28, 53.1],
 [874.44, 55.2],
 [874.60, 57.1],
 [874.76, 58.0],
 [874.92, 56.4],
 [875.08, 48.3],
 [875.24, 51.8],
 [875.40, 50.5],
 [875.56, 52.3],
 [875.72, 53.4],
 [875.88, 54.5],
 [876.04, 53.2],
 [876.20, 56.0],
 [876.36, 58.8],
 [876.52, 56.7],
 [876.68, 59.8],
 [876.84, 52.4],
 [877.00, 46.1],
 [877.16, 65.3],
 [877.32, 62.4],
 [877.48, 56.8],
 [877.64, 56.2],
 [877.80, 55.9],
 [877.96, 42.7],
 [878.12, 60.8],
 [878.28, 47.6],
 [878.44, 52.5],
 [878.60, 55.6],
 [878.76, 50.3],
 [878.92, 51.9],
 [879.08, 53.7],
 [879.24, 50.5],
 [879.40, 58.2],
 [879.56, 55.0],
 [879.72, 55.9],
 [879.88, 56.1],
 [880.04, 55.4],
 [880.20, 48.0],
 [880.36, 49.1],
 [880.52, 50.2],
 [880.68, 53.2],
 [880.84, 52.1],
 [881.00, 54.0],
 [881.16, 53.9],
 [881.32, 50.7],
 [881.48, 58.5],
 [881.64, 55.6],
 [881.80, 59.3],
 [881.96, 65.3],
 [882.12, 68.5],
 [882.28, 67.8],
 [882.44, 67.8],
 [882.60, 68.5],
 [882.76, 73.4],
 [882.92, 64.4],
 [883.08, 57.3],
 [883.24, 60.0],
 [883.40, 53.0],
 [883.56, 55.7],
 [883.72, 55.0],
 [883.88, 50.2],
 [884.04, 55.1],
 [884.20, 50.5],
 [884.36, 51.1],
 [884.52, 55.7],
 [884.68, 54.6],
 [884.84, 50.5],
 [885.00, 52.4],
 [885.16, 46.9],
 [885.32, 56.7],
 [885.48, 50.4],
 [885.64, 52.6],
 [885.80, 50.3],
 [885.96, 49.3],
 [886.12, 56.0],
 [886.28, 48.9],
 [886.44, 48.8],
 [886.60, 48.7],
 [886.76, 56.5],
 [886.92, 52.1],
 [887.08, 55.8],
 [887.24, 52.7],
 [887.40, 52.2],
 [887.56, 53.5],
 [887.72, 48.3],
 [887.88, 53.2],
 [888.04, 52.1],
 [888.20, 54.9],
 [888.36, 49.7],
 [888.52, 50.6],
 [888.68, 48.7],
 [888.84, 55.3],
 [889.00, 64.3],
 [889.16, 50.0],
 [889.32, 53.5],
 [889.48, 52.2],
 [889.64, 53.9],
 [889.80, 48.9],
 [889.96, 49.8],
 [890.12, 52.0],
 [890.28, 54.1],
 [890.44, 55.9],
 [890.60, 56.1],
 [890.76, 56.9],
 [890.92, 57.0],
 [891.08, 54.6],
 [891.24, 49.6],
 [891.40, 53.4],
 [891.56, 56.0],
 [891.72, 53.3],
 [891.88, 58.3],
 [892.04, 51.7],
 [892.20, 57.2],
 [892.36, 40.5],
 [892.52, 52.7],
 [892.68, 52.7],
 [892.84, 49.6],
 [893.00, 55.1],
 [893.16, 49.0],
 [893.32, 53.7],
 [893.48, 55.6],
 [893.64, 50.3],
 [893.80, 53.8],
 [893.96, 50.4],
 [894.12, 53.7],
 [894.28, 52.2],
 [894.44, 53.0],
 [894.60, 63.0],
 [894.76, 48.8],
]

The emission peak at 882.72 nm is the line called [N II] 6583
